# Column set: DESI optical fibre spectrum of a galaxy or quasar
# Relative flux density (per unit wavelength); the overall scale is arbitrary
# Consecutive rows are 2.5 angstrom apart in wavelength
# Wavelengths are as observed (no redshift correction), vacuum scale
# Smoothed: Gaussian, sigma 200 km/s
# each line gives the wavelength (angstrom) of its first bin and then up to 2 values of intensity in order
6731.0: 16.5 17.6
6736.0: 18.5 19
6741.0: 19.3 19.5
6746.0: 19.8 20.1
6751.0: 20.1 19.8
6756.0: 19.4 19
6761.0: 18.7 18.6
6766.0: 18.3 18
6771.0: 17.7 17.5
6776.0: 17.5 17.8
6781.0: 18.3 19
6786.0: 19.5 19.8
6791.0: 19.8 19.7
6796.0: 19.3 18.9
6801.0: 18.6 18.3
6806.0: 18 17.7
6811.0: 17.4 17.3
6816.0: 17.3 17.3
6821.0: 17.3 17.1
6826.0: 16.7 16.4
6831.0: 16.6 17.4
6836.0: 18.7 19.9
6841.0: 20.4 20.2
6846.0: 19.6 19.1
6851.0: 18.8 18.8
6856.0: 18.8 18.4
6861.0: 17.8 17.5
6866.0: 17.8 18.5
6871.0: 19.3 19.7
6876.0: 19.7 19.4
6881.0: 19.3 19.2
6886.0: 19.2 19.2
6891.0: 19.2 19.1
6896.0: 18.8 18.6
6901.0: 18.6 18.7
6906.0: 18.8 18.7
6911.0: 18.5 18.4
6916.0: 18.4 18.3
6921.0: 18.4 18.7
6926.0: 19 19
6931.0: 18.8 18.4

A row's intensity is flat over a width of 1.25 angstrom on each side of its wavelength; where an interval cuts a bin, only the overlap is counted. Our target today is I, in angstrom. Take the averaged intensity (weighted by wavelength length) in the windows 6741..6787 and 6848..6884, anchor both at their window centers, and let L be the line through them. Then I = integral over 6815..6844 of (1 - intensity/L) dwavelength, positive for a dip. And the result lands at 1.4 angstrom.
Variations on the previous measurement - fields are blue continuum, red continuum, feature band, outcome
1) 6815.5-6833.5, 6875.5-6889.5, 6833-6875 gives -1.7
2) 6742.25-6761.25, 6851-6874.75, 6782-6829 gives 2.2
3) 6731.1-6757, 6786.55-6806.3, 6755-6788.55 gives 1.2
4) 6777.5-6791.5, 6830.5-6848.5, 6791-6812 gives 0.5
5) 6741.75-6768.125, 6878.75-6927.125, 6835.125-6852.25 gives -0.5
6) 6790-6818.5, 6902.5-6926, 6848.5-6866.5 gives 0.1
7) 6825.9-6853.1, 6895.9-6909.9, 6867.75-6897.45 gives -0.9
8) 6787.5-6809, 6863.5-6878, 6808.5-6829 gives 1.9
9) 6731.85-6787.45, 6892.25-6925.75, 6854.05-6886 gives -0.2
